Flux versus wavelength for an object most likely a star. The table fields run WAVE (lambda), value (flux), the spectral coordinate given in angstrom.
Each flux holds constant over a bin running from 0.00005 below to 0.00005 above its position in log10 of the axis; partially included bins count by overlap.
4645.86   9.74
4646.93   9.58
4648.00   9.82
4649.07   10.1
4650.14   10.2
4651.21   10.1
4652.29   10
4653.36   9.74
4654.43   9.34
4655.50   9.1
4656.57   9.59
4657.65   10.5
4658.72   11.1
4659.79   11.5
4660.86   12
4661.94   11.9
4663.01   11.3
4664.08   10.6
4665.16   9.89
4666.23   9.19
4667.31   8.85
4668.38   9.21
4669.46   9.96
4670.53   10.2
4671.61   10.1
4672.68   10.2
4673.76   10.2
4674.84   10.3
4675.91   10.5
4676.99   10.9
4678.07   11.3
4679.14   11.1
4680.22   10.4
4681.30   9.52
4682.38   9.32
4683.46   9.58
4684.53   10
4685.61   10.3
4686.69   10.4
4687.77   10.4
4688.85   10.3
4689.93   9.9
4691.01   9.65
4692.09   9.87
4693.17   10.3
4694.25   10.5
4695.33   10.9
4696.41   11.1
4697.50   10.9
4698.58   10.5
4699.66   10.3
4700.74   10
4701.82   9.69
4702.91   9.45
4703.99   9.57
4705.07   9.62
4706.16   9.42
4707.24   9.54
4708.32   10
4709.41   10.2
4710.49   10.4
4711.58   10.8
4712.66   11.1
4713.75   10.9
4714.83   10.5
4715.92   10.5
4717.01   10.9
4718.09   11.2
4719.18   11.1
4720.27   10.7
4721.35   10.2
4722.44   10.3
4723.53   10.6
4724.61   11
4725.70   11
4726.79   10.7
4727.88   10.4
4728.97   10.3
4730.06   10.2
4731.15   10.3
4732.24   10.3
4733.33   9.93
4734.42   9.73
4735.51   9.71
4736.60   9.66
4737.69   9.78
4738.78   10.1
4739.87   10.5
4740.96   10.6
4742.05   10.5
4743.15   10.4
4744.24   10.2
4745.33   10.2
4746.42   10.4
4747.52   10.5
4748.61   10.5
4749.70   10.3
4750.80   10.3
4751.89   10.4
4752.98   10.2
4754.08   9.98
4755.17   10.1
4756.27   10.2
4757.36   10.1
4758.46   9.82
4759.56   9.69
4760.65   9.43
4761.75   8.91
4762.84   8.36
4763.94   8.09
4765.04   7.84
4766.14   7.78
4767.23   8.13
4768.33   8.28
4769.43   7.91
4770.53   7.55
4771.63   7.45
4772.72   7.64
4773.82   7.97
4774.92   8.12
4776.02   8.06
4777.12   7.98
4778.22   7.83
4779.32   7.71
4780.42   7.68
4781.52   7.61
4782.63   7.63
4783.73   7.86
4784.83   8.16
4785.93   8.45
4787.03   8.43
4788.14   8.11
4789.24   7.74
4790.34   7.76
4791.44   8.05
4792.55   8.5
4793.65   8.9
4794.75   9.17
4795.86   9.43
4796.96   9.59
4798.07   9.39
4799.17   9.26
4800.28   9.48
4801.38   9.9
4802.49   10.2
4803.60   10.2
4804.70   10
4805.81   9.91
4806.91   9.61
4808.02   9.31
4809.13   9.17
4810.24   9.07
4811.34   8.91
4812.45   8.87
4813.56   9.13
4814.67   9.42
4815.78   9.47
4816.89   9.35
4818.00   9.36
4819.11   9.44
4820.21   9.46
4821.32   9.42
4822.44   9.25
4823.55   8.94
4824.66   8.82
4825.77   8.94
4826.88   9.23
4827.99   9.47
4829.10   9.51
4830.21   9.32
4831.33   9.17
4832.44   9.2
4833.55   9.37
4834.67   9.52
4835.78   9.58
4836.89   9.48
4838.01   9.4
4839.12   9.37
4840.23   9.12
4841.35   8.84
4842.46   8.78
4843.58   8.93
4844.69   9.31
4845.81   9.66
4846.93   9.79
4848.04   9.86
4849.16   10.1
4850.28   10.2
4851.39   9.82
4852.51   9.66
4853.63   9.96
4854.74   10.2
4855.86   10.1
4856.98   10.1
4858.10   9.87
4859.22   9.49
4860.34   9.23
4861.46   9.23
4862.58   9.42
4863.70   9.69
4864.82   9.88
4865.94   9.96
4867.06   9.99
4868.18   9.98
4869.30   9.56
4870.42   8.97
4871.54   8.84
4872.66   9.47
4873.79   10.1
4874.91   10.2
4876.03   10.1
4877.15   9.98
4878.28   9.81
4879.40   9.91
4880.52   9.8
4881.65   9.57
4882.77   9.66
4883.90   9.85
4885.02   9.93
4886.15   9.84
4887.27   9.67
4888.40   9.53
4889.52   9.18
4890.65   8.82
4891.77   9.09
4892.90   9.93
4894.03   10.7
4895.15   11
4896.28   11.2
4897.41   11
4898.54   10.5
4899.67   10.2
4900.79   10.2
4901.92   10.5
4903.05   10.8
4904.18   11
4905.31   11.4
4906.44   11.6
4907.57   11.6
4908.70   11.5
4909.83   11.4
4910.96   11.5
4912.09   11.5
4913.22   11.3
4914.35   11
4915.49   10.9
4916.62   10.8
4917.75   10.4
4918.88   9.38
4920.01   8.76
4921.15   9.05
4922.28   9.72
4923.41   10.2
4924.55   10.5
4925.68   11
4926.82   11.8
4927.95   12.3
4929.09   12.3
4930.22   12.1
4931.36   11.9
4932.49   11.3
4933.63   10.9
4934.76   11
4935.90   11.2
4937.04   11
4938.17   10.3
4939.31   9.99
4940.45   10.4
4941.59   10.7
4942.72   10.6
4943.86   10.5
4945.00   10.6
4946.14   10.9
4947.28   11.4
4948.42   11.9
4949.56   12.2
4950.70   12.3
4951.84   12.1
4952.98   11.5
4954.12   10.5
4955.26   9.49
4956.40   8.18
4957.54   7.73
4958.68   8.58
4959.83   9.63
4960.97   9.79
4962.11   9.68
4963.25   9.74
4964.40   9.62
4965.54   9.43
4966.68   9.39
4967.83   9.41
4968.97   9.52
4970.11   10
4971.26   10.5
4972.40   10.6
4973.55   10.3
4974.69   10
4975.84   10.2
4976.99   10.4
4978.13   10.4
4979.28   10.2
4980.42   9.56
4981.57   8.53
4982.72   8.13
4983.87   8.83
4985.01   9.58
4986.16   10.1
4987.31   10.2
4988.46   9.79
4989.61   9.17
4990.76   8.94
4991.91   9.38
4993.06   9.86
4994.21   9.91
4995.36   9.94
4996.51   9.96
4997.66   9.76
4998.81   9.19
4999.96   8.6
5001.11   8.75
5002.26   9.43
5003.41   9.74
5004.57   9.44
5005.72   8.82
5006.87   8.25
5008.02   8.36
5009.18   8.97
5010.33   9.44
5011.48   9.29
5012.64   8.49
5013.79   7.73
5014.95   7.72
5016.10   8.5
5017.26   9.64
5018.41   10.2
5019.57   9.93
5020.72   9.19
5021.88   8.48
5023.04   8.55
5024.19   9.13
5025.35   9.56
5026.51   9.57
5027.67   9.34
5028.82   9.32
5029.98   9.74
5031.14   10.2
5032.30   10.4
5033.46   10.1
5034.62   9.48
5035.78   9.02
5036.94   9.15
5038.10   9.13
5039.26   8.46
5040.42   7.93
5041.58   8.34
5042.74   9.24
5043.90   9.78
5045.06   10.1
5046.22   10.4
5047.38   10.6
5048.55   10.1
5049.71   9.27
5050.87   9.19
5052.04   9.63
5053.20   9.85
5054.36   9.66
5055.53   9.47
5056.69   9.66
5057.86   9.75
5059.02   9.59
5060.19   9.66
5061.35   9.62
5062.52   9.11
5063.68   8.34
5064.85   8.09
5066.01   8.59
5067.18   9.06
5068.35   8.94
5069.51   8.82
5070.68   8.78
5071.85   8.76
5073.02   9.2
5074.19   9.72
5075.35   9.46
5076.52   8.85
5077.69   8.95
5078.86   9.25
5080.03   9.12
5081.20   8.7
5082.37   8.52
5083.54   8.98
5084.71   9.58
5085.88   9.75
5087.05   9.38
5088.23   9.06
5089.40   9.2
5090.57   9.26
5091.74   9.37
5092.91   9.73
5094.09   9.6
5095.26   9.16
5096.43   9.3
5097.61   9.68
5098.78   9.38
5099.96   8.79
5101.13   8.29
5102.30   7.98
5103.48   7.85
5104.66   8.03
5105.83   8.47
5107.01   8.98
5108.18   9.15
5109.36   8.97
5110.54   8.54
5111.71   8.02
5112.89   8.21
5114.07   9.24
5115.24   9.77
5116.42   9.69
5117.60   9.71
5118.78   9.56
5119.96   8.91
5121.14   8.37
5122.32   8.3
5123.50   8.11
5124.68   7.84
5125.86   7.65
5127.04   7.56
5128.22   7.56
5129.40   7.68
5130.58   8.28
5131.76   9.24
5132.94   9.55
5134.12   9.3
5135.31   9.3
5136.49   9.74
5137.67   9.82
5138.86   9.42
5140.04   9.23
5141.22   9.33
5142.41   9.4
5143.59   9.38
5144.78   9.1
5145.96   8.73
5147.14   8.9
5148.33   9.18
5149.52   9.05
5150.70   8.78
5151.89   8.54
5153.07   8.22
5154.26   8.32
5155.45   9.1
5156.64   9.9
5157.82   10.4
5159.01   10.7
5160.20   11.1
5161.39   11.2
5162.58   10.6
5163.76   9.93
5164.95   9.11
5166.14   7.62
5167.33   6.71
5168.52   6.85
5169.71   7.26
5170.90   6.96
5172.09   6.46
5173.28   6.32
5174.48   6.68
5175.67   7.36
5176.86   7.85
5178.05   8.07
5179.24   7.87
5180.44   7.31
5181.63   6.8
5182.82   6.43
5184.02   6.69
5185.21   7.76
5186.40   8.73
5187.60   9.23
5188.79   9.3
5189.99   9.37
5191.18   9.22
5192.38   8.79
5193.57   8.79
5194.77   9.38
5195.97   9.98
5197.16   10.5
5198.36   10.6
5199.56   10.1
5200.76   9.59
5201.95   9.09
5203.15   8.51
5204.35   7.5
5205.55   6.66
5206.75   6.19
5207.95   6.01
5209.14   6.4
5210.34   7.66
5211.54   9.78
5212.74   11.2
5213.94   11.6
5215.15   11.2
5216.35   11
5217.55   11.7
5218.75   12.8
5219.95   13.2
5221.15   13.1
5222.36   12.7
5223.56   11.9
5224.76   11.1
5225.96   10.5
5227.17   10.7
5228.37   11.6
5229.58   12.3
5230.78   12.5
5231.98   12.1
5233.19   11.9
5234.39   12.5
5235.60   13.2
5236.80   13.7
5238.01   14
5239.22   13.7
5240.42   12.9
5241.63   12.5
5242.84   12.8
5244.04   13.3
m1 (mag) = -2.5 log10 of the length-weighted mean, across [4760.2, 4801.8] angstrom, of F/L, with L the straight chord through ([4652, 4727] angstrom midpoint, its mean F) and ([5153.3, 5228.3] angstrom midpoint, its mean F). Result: 0.21 mag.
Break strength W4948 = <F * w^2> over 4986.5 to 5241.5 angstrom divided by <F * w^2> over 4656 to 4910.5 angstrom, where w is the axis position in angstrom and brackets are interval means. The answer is 1.1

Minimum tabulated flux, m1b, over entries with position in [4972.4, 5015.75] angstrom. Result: 7.72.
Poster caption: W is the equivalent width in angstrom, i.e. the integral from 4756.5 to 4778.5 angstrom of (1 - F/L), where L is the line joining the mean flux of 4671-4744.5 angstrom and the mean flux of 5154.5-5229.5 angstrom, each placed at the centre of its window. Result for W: 3.9 angstrom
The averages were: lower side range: 10.3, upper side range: 9.19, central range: 8.38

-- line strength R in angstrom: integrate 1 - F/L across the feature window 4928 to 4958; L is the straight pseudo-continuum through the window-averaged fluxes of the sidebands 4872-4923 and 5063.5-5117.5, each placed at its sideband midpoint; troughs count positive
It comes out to -2.8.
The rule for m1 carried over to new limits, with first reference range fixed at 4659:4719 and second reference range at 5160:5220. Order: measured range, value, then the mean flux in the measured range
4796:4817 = 0.05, 9.49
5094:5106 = 0.03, 8.75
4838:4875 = 0.02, 9.62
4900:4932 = -0.14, 10.9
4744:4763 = 0.01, 10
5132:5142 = -0.07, 9.45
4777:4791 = 0.25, 7.92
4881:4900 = -0.03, 9.97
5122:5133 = 0.10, 8.11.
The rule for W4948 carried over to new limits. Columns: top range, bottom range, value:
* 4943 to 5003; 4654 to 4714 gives 1.09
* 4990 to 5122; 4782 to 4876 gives 1.08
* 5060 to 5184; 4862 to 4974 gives 0.92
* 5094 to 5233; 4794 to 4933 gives 1.03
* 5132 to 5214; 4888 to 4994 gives 0.92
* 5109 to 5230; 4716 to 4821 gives 1.14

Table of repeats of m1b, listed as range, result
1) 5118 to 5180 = 6.32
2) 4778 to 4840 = 7.61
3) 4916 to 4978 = 7.73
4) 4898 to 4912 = 10.2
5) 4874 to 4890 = 9.18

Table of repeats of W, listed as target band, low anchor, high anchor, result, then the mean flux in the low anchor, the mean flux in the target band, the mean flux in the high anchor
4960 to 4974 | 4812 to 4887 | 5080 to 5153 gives -0.8 angstrom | 9.54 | 9.82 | 8.92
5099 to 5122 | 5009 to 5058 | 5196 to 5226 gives 2.1 angstrom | 9.34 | 8.77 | 10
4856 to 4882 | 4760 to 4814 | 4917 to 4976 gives -0.5 angstrom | 8.59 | 9.71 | 10.4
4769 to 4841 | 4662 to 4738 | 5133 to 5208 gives 7.4 angstrom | 10.3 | 8.89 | 8.66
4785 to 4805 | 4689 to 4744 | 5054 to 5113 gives 2.1 angstrom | 10.3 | 9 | 9.03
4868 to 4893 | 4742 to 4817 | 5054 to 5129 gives -1.8 angstrom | 9.01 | 9.63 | 8.94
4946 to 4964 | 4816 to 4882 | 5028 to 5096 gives -1.7 angstrom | 9.54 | 10.3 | 9.31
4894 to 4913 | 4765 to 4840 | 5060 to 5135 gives -4.7 angstrom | 8.84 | 11.1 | 8.88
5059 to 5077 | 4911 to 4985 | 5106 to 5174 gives 0.7 angstrom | 10.4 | 9.02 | 8.82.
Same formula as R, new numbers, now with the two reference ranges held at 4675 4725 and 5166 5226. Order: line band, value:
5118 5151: 0.90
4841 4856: 0.38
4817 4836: 1.30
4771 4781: 2.27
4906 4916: -1.68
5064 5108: 1.14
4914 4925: -0.39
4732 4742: 0.18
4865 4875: 0.19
